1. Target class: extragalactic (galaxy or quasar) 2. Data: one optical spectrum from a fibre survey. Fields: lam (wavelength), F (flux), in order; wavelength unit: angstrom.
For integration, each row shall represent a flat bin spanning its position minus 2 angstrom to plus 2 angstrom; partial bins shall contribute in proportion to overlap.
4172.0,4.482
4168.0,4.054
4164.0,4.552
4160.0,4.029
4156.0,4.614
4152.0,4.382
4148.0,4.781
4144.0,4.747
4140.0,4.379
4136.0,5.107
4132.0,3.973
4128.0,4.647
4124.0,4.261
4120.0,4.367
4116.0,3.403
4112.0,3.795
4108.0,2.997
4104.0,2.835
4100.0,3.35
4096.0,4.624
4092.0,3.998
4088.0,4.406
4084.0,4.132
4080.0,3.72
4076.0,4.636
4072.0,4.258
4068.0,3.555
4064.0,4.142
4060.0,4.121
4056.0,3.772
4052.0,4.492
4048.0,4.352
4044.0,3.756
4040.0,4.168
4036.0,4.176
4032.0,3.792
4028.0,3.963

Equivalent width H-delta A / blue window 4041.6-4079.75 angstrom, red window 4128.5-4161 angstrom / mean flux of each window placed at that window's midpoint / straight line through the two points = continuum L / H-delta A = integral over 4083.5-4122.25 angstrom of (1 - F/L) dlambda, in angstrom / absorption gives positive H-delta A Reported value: 4.8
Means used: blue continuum 4.1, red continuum 4.52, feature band 3.78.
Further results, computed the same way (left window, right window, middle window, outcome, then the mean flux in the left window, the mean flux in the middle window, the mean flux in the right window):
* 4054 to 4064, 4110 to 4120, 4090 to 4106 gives 0.5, 3.99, 3.7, 3.75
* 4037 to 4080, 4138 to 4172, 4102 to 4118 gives 3.8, 4.11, 3.26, 4.44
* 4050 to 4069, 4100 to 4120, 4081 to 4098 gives -2.9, 4.04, 4.26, 3.38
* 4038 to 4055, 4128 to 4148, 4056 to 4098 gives 1.6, 4.17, 4.14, 4.58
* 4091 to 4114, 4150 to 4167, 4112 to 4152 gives -3.7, 3.58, 4.38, 4.37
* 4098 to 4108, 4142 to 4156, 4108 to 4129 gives -2.1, 3.07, 3.96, 4.63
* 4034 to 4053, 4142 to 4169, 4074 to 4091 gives 0.3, 4.17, 4.21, 4.47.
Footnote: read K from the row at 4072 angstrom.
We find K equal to 4.258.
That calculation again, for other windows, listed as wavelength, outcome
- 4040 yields 4.168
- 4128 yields 4.647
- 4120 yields 4.367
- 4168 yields 4.054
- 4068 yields 3.555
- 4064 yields 4.142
